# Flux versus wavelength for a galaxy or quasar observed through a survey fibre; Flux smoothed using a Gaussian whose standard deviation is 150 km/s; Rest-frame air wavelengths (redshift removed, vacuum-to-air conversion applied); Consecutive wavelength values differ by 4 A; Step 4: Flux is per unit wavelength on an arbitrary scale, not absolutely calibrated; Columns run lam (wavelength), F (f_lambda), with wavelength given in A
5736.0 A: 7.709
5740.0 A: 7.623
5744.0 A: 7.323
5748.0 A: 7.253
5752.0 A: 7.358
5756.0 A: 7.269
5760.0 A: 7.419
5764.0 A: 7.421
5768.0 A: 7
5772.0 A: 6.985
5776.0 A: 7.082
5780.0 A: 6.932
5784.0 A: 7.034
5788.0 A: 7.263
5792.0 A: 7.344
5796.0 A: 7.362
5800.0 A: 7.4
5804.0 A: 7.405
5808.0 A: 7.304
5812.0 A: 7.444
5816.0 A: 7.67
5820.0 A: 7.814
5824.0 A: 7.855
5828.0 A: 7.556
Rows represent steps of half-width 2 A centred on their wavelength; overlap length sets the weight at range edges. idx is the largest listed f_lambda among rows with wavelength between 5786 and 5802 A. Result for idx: 7.4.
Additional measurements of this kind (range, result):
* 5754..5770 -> 7.421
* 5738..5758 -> 7.623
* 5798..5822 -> 7.814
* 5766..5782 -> 7.082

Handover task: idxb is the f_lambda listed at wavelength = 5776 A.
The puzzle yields 7.082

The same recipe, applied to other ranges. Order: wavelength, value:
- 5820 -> 7.814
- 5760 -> 7.419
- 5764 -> 7.421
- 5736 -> 7.709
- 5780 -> 6.932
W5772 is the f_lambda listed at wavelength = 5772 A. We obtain 6.985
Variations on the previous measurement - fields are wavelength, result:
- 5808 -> 7.304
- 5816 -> 7.67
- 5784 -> 7.034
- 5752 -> 7.358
